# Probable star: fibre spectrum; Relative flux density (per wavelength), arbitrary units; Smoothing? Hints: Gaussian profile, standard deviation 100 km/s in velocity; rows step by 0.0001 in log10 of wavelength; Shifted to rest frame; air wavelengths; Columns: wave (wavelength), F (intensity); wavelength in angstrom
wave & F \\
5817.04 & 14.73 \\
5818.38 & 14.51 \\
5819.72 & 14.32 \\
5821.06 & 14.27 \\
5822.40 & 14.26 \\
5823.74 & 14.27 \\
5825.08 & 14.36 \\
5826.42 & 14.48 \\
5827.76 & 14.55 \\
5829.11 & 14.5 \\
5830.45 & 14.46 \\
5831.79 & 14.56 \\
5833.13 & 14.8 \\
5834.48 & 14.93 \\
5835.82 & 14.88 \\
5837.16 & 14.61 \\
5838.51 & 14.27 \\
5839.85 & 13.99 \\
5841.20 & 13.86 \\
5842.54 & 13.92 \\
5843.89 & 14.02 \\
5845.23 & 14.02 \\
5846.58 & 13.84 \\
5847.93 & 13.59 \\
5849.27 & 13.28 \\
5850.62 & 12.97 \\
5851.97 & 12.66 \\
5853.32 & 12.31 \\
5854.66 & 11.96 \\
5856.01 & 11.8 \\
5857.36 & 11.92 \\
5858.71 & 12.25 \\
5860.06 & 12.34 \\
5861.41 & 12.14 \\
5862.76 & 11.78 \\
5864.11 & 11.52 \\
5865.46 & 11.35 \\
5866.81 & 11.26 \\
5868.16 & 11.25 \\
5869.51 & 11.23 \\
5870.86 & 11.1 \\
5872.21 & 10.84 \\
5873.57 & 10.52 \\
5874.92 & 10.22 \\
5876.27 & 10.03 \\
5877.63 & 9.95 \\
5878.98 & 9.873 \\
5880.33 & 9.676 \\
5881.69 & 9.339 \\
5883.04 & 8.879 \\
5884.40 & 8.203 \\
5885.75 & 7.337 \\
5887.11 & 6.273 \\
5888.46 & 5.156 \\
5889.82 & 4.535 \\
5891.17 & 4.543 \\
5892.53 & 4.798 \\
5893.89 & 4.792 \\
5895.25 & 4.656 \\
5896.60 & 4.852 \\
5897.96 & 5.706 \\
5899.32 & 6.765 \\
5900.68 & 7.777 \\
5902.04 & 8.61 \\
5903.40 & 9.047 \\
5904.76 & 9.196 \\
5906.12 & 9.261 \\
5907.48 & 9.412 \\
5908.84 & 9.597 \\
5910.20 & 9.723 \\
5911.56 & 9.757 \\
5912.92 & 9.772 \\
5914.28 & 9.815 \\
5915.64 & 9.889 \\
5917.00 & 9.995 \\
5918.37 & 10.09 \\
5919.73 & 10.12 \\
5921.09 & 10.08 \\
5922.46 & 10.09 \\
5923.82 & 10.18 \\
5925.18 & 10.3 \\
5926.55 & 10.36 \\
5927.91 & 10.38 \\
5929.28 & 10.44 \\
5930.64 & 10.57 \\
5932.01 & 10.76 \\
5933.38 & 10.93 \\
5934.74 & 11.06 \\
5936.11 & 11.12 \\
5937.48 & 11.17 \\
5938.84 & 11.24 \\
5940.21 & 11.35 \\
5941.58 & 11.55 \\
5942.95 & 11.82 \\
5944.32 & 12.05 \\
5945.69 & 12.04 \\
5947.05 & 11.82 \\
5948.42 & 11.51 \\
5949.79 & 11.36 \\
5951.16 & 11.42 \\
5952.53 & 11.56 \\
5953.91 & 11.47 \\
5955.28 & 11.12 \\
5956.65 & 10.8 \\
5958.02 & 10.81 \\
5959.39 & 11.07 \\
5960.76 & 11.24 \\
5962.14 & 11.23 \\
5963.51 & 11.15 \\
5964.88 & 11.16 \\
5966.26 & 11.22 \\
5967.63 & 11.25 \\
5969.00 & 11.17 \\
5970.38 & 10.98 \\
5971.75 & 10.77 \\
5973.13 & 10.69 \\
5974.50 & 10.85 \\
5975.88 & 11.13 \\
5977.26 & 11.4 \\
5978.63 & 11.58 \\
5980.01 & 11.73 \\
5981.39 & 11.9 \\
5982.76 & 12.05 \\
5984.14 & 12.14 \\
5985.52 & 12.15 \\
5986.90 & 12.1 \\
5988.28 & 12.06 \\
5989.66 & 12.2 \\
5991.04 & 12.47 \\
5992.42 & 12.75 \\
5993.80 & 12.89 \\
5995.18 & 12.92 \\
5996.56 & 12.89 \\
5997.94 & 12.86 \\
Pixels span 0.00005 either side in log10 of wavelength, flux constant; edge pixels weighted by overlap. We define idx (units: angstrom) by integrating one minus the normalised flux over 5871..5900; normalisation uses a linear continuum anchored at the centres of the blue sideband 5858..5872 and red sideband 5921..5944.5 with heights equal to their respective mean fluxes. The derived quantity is 9.8 angstrom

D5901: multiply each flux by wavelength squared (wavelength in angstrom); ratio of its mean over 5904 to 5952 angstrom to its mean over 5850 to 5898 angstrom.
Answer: 1.1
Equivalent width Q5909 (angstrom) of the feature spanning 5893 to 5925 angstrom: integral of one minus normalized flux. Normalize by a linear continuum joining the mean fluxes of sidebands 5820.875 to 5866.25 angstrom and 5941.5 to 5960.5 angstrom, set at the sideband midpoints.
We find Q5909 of 9.3 angstrom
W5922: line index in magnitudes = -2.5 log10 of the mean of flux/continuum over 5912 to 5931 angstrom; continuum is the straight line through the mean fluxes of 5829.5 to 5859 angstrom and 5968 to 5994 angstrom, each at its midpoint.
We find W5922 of 0.23 mag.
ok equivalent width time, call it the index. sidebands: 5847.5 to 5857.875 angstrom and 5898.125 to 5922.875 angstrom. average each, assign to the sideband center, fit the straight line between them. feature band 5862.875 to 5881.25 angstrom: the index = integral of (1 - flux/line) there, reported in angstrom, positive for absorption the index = 1.2 angstrom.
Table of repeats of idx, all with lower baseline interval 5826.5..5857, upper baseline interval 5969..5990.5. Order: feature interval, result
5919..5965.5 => 4.3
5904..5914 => 2.5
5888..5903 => 8.3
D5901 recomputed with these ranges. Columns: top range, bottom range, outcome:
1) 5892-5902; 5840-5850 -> 0.43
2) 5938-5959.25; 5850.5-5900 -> 1.26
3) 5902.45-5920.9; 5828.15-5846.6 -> 0.69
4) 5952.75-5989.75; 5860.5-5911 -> 1.35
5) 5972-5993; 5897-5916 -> 1.37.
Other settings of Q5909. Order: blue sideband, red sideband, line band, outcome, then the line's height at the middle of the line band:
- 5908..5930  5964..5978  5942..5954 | -1.21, 10.6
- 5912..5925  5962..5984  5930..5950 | -1.59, 10.5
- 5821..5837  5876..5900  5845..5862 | -1.94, 11.4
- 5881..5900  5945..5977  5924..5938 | -2.53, 9.05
